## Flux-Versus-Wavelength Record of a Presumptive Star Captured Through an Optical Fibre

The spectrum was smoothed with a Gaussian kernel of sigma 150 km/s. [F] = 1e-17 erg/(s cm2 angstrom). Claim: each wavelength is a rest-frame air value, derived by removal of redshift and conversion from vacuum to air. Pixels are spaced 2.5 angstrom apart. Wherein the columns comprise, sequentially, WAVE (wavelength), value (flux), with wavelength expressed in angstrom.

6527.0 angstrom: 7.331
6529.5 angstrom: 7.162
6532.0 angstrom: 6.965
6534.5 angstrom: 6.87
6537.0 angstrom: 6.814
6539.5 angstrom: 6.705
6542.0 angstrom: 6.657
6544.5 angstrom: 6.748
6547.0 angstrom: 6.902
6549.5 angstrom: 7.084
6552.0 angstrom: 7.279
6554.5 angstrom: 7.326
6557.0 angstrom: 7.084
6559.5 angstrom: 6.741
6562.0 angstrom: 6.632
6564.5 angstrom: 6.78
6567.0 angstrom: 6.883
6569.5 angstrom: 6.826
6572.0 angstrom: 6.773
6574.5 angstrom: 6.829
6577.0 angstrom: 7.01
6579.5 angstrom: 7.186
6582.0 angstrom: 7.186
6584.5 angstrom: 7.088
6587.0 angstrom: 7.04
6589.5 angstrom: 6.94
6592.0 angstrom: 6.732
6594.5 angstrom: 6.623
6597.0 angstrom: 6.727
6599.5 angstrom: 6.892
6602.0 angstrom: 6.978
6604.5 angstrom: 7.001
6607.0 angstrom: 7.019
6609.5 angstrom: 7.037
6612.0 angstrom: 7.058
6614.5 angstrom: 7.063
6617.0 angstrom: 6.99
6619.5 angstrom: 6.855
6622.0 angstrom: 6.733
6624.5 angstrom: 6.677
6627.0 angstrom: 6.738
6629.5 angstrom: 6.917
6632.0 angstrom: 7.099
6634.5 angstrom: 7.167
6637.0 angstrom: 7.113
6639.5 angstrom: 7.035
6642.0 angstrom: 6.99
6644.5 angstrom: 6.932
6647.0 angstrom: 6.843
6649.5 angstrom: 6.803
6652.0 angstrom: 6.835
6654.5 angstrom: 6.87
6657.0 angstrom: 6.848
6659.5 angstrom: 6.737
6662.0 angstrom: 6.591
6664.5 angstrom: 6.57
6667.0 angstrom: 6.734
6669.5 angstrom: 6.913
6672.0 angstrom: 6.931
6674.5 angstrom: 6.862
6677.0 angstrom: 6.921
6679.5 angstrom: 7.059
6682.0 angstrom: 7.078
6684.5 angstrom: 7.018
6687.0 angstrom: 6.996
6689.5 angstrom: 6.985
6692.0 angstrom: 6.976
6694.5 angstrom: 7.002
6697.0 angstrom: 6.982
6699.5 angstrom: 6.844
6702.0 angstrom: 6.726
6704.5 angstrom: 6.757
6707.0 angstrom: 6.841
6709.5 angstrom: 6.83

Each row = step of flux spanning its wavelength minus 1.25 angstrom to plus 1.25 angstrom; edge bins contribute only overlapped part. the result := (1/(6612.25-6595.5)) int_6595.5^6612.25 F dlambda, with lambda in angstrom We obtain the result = 6.95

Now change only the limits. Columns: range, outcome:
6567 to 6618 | 6.95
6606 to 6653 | 6.94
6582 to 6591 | 7.04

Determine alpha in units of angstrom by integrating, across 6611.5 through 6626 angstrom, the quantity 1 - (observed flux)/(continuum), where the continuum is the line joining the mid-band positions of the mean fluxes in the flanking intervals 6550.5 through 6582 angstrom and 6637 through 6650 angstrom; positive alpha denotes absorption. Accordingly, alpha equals 0.1 angstrom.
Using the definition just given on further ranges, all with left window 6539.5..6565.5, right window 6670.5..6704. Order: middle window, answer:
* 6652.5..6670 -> 0.49 angstrom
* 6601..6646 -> -0.22 angstrom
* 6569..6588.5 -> -0.22 angstrom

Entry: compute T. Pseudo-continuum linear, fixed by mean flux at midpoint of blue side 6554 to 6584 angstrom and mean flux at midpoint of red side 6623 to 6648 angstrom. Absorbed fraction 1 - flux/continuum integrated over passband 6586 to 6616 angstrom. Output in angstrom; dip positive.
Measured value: 0.1 angstrom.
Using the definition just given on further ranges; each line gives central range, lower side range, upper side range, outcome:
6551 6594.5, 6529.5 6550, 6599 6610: -0.2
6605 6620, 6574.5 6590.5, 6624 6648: 0.0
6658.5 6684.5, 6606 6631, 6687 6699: 0.4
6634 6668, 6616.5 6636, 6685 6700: 0.3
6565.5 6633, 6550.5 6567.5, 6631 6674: 0.1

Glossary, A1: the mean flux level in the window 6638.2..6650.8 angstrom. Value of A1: 6.92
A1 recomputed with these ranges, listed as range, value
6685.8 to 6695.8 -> 6.99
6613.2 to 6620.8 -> 6.97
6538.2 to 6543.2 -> 6.68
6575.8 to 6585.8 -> 7.12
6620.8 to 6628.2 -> 6.72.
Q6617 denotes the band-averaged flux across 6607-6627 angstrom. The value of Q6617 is 6.91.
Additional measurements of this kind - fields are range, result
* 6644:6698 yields 6.88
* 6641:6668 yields 6.79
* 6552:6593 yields 6.95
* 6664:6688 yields 6.92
